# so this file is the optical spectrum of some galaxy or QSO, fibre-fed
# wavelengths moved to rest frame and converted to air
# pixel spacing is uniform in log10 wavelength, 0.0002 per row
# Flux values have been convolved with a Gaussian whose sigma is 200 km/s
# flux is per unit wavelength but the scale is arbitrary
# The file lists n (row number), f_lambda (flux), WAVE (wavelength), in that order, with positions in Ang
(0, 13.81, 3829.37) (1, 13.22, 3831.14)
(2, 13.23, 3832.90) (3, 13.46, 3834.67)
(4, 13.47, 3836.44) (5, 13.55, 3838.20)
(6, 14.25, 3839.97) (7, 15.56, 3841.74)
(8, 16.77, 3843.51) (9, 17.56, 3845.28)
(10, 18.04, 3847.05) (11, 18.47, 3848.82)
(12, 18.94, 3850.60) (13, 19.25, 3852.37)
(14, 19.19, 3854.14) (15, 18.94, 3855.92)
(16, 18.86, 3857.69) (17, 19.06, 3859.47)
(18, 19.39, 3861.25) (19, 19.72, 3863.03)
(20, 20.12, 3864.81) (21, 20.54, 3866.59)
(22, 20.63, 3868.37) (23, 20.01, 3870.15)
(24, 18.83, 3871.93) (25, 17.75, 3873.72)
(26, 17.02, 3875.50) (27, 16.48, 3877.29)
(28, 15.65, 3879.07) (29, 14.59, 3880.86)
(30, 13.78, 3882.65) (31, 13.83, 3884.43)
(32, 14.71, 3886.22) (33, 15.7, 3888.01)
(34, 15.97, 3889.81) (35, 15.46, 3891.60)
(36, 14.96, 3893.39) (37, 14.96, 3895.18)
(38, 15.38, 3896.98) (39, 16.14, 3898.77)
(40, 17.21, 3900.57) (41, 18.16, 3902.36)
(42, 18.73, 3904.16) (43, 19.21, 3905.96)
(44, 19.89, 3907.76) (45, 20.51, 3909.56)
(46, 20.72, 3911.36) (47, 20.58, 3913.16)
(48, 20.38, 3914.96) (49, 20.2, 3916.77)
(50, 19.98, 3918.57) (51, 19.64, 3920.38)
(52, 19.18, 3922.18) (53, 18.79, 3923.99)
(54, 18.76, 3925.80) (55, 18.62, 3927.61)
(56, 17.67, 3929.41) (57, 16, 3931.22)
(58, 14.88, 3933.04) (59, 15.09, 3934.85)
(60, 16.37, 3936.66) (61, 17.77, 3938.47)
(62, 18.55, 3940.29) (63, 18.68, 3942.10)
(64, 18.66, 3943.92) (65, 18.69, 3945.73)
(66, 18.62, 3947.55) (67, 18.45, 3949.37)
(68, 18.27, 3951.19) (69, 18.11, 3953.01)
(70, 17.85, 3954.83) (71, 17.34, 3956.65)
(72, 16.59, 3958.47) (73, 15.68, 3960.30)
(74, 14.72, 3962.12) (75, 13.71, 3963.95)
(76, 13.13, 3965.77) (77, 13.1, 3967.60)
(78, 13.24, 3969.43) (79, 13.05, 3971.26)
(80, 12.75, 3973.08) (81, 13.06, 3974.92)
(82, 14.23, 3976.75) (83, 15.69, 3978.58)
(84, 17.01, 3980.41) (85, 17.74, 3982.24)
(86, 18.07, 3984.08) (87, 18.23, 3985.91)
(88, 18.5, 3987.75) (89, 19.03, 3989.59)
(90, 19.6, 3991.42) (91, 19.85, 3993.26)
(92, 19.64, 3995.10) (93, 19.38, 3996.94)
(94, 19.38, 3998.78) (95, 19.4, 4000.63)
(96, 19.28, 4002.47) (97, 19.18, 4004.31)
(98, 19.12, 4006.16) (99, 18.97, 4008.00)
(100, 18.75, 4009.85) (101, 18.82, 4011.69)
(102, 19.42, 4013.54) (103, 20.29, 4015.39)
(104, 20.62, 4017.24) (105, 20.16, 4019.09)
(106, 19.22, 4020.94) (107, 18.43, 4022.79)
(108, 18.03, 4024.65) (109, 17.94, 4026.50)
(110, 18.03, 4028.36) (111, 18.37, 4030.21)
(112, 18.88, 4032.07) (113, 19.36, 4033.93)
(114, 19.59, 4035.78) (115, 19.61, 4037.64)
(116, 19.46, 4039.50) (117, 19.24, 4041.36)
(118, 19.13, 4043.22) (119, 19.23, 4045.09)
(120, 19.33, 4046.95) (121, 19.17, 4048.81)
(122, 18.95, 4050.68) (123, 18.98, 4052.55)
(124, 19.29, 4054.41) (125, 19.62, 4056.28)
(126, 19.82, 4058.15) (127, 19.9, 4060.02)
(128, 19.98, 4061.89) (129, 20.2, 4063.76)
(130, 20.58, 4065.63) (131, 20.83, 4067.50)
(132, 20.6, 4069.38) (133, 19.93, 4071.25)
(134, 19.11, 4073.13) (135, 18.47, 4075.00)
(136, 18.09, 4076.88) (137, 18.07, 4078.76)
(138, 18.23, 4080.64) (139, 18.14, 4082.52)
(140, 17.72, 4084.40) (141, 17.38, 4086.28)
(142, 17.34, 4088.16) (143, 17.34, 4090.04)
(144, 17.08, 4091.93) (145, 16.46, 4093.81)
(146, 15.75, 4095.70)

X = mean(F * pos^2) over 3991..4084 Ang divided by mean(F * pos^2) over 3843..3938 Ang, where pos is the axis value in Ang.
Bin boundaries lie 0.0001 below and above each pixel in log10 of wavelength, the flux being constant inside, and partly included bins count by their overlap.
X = 1.2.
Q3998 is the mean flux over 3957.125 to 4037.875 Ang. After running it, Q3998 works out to 17.6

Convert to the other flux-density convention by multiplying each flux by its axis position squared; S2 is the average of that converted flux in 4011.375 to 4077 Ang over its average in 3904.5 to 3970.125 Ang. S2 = 1.2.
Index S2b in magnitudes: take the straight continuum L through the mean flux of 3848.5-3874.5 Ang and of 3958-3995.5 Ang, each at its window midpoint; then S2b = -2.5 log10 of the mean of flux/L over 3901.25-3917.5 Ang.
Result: -0.11 mag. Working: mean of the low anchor 19.3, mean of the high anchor 16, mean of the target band 19.8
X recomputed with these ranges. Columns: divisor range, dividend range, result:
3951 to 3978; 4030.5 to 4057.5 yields 1.34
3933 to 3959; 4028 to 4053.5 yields 1.13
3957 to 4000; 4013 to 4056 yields 1.20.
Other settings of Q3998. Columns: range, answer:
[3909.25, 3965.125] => 18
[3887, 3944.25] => 17.9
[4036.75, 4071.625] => 19.7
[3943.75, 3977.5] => 15.7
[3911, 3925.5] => 19.9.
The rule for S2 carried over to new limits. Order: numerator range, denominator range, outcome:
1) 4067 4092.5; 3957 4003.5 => 1.17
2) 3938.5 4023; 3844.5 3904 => 1.07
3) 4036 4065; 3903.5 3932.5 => 1.08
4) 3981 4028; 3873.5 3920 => 1.17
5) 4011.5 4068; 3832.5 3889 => 1.24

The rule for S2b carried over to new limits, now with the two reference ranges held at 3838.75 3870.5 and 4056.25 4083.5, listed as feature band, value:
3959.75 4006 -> 0.14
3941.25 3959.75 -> 0.05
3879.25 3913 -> 0.12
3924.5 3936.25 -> 0.12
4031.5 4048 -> 0.00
